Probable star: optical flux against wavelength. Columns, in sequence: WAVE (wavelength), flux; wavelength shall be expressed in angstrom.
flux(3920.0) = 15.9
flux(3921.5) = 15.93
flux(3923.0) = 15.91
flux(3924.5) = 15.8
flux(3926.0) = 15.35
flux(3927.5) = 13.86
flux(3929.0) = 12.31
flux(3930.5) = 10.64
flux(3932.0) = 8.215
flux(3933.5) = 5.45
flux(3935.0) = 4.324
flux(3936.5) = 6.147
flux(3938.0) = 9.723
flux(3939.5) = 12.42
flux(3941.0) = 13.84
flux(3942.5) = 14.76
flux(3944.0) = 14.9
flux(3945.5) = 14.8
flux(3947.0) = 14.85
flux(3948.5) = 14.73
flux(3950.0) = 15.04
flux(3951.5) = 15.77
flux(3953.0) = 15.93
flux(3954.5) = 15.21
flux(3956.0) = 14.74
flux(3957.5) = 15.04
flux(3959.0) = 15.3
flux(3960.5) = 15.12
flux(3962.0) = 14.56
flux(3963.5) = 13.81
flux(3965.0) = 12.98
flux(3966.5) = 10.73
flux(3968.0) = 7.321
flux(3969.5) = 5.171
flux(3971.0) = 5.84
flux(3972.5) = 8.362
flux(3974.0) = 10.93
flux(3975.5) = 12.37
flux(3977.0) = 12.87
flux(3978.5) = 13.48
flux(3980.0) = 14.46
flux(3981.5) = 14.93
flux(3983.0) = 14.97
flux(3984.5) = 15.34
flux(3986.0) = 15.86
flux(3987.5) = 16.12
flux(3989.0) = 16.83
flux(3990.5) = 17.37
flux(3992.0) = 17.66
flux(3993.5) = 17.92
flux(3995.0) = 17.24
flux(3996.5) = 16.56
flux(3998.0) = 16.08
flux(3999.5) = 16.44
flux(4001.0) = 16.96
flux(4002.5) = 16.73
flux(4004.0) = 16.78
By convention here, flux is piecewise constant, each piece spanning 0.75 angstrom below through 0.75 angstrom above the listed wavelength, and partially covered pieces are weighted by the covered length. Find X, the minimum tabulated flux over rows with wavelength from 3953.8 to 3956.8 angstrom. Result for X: 14.74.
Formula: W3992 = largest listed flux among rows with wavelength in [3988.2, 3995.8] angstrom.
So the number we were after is 17.92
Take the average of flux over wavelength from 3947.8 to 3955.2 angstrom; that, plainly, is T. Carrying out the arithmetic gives 15.3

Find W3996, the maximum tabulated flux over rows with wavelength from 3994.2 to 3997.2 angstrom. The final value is 17.24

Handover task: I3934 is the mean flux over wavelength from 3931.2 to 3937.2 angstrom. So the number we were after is 6.07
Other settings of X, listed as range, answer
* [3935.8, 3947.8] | 6.147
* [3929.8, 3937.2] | 4.324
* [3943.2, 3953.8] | 14.73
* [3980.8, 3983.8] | 14.93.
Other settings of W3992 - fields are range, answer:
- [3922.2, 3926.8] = 15.91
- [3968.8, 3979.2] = 13.48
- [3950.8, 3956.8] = 15.93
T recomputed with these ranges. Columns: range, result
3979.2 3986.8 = 15.1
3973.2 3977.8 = 12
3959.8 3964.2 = 14.5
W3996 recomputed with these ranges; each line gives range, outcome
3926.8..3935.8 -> 13.86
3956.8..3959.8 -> 15.3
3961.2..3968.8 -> 14.56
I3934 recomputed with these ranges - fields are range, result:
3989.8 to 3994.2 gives 17.7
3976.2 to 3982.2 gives 13.9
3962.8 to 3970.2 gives 10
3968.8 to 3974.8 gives 7.64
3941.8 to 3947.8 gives 14.8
